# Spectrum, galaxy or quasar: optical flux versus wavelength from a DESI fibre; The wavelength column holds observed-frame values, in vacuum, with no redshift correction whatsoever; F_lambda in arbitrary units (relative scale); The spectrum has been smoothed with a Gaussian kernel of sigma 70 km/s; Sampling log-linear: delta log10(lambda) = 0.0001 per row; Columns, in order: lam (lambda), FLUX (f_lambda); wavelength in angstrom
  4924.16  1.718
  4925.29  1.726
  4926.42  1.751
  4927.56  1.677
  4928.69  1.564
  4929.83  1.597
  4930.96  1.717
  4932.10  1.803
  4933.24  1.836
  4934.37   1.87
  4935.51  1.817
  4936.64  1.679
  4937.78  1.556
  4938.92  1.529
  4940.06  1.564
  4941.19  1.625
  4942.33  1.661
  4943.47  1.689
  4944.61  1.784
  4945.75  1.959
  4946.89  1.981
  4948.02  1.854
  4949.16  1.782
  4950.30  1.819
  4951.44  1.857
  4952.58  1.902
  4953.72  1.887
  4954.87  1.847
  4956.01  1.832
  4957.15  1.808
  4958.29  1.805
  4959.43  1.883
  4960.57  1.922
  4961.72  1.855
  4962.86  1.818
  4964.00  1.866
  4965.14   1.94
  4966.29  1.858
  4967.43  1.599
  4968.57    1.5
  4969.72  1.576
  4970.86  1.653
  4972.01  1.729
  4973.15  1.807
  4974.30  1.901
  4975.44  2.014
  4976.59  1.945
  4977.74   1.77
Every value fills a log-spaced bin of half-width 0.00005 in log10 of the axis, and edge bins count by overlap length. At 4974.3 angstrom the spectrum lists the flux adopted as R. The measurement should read 1.901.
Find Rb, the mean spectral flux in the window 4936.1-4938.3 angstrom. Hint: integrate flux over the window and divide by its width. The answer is 1.62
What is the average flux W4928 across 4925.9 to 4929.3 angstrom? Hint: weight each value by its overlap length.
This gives 1.66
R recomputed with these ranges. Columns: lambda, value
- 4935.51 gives 1.817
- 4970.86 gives 1.653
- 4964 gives 1.866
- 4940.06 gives 1.564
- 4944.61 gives 1.784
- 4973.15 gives 1.807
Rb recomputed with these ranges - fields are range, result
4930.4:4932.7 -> 1.75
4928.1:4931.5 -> 1.63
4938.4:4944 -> 1.61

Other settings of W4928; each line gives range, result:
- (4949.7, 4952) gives 1.84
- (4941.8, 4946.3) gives 1.77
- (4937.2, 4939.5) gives 1.54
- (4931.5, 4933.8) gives 1.81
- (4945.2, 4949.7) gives 1.9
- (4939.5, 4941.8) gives 1.6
